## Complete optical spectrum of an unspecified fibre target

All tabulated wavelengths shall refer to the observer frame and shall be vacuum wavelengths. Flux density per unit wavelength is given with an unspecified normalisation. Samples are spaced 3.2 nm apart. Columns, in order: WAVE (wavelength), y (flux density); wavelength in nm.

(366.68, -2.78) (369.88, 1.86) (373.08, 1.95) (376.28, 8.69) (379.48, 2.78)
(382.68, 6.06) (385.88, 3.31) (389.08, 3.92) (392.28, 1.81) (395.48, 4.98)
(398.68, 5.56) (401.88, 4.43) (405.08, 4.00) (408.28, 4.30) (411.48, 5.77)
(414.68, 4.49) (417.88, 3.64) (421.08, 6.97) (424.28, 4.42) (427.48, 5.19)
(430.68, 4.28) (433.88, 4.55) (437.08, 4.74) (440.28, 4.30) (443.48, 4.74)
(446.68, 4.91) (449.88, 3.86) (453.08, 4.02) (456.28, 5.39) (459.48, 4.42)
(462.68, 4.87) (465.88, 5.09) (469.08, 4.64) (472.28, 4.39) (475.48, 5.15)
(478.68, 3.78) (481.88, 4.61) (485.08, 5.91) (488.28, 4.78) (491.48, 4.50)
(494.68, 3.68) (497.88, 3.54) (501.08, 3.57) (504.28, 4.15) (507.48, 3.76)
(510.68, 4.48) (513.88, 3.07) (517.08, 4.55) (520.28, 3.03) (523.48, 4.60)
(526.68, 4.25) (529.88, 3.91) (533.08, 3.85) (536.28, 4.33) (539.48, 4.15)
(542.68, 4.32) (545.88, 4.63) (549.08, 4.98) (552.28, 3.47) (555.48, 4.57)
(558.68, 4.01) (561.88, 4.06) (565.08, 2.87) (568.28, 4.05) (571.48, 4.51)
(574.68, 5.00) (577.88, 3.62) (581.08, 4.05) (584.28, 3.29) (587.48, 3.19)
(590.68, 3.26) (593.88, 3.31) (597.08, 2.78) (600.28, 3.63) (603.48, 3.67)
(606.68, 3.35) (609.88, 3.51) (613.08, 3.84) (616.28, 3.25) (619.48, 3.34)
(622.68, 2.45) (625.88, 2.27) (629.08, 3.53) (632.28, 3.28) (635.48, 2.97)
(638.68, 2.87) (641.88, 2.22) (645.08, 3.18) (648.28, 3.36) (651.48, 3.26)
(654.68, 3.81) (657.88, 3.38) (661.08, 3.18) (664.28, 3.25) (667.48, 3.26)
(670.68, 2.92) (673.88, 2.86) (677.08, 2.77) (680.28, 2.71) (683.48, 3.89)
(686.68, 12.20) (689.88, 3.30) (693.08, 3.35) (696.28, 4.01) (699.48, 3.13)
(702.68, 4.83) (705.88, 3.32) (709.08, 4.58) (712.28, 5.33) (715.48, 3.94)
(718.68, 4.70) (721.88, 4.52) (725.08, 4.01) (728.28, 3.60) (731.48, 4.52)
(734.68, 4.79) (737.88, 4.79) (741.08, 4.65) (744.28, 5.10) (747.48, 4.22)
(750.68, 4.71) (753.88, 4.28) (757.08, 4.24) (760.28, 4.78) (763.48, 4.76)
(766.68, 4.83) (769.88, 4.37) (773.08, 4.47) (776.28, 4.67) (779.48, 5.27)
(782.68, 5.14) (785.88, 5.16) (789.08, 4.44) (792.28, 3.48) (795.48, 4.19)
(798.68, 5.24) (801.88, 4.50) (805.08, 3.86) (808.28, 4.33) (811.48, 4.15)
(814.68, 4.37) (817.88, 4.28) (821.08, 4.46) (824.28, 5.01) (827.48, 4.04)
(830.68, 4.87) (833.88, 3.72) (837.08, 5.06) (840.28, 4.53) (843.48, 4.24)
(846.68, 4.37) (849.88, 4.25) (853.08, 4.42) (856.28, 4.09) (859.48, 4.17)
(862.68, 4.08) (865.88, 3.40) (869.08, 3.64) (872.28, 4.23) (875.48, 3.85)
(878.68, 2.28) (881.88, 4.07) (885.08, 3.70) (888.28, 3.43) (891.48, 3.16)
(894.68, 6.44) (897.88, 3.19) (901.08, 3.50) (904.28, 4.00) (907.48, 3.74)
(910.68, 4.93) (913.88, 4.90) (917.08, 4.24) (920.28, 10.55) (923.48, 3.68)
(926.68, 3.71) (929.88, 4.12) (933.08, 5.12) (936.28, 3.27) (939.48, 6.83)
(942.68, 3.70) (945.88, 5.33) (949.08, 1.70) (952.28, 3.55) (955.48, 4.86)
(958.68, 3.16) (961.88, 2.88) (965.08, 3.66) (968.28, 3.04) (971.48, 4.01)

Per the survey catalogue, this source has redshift 0.84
